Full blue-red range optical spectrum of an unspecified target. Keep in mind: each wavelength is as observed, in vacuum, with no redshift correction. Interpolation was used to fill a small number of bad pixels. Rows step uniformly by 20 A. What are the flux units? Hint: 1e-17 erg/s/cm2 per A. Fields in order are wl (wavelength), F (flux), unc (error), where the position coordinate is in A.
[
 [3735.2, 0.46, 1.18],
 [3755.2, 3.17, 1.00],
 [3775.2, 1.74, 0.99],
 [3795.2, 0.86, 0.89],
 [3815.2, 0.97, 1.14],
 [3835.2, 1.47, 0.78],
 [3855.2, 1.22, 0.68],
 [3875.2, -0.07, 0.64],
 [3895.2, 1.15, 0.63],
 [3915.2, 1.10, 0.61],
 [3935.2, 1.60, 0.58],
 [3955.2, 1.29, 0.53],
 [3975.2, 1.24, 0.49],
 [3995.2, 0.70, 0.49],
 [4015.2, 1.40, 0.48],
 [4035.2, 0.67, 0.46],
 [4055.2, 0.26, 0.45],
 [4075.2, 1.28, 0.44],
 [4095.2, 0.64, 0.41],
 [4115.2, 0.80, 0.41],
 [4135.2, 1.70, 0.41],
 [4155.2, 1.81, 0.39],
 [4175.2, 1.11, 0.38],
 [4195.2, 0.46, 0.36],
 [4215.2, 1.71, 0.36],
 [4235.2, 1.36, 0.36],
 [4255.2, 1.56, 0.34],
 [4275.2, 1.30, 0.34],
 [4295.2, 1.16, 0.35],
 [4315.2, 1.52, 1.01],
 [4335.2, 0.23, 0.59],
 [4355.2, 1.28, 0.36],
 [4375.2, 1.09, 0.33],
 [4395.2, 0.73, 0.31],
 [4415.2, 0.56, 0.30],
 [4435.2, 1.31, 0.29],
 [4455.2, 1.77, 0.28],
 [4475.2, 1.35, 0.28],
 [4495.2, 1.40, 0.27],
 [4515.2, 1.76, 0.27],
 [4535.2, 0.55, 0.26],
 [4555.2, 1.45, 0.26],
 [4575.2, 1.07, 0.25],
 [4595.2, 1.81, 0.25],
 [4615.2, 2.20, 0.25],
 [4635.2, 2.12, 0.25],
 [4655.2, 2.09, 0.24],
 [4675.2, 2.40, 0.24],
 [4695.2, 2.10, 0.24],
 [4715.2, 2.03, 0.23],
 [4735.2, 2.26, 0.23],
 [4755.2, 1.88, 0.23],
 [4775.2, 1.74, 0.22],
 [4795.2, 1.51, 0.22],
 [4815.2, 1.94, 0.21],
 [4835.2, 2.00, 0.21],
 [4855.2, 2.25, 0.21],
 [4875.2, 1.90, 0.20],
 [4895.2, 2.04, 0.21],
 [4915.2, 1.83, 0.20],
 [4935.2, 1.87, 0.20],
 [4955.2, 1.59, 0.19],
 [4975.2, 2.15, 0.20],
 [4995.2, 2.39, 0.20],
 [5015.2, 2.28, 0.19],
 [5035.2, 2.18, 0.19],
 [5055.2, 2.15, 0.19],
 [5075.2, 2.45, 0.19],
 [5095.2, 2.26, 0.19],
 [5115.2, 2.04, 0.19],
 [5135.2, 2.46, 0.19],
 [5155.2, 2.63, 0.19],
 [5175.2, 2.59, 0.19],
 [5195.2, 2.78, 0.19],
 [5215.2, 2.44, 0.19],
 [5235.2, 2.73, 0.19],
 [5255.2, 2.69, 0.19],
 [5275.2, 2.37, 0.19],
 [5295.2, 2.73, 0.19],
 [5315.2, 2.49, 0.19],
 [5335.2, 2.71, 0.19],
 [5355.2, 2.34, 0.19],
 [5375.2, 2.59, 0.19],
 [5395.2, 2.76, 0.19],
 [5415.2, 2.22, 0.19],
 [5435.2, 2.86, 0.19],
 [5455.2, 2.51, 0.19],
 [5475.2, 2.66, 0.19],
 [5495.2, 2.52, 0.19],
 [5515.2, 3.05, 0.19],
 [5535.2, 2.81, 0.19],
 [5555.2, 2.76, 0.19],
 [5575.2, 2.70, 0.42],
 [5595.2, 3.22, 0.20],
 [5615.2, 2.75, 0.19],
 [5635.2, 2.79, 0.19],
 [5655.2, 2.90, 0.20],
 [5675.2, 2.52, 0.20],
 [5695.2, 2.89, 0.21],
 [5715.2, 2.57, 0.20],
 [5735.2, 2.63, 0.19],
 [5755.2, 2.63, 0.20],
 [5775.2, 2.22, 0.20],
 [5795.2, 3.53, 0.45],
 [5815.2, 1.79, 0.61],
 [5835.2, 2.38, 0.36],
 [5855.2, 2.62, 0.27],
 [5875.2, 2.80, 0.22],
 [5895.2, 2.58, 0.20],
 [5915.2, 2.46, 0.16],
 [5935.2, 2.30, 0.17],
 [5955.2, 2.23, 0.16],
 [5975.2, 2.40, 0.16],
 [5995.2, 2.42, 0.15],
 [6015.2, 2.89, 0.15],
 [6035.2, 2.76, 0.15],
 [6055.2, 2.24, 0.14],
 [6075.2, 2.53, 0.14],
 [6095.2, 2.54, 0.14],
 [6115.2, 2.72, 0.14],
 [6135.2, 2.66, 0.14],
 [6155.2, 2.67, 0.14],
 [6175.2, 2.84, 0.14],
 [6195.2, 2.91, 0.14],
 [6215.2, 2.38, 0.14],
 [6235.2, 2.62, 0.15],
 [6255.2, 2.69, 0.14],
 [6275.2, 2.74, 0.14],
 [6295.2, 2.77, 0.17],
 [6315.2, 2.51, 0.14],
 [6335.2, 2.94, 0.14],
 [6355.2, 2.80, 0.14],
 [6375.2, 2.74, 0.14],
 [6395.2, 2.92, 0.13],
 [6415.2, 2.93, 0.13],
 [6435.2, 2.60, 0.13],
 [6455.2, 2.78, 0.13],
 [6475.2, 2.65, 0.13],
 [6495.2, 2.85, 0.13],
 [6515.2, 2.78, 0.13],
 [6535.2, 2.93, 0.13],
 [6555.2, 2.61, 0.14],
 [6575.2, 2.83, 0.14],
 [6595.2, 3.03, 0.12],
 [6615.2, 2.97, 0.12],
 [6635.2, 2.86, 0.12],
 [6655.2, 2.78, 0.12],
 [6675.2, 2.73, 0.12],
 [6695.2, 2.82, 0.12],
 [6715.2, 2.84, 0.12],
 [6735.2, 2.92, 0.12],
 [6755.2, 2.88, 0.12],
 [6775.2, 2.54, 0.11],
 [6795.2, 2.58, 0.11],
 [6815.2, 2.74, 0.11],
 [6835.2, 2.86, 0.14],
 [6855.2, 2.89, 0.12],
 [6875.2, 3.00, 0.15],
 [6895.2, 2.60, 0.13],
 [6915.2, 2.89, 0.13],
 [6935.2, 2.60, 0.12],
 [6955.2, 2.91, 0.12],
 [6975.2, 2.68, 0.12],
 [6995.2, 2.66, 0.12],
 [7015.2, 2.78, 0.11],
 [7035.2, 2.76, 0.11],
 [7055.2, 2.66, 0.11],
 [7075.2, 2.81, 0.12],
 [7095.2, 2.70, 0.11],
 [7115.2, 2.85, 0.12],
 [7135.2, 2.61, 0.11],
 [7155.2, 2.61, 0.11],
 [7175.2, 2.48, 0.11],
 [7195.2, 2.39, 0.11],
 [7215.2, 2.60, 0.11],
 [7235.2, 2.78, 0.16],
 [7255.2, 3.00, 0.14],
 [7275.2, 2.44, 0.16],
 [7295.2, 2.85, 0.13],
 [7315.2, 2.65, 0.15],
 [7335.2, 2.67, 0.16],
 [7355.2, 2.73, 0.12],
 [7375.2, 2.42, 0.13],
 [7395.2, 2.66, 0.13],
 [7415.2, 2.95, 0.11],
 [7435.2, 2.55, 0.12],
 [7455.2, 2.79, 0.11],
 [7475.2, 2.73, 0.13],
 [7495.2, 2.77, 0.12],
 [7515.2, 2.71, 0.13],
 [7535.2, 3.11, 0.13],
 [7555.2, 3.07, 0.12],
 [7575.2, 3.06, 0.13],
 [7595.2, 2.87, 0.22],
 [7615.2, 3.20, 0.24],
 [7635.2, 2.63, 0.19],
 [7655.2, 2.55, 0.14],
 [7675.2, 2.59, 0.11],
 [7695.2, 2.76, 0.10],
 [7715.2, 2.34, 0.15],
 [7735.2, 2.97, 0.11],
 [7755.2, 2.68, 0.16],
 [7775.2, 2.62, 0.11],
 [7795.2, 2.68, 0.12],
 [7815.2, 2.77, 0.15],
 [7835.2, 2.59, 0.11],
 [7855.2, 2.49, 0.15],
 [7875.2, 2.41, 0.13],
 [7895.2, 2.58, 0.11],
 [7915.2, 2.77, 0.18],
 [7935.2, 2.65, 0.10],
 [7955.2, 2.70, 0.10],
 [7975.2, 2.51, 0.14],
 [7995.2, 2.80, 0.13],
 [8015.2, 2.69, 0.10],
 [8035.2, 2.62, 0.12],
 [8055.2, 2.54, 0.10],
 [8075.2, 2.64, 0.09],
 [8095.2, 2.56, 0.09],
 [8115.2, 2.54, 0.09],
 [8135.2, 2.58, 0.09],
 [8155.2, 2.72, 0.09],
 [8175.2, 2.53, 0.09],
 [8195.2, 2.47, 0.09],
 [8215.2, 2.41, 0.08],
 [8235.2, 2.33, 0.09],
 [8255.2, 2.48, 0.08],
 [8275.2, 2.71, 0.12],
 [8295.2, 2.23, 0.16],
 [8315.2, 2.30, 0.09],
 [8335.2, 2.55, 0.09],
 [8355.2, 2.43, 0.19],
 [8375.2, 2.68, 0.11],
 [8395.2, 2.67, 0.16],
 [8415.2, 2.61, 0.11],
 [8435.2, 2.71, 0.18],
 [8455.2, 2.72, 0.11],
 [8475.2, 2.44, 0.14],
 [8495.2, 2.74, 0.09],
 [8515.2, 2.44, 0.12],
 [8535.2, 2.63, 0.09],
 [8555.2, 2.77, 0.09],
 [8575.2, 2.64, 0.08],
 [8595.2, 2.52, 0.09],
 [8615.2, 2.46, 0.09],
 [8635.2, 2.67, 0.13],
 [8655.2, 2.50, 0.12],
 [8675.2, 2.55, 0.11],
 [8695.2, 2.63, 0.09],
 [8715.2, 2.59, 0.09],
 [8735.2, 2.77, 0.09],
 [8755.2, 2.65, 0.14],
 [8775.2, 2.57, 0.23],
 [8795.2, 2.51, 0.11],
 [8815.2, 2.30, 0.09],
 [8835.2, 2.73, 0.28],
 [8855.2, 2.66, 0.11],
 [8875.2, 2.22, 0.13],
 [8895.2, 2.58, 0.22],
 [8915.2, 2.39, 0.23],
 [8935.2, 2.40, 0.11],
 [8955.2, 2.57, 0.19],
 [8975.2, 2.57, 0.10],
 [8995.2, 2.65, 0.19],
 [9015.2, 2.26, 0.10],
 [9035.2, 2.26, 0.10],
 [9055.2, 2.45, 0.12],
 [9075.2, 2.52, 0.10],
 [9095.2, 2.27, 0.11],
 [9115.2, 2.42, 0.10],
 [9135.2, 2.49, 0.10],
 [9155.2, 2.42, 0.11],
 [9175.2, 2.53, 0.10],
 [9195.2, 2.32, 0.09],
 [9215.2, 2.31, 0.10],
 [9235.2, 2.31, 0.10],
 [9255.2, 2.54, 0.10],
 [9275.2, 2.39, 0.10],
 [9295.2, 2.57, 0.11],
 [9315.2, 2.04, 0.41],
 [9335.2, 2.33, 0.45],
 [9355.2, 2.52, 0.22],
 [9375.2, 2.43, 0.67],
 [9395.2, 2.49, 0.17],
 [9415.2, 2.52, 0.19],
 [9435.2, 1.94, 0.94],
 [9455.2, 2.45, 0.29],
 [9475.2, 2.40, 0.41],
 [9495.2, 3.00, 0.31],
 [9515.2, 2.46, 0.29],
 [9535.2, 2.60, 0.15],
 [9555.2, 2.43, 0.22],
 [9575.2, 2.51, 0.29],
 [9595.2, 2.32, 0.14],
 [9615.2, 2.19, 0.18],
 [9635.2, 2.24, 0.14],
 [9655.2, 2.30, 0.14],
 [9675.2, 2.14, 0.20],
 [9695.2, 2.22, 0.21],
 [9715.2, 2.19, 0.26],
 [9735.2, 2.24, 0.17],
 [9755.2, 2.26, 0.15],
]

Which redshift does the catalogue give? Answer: 0.15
